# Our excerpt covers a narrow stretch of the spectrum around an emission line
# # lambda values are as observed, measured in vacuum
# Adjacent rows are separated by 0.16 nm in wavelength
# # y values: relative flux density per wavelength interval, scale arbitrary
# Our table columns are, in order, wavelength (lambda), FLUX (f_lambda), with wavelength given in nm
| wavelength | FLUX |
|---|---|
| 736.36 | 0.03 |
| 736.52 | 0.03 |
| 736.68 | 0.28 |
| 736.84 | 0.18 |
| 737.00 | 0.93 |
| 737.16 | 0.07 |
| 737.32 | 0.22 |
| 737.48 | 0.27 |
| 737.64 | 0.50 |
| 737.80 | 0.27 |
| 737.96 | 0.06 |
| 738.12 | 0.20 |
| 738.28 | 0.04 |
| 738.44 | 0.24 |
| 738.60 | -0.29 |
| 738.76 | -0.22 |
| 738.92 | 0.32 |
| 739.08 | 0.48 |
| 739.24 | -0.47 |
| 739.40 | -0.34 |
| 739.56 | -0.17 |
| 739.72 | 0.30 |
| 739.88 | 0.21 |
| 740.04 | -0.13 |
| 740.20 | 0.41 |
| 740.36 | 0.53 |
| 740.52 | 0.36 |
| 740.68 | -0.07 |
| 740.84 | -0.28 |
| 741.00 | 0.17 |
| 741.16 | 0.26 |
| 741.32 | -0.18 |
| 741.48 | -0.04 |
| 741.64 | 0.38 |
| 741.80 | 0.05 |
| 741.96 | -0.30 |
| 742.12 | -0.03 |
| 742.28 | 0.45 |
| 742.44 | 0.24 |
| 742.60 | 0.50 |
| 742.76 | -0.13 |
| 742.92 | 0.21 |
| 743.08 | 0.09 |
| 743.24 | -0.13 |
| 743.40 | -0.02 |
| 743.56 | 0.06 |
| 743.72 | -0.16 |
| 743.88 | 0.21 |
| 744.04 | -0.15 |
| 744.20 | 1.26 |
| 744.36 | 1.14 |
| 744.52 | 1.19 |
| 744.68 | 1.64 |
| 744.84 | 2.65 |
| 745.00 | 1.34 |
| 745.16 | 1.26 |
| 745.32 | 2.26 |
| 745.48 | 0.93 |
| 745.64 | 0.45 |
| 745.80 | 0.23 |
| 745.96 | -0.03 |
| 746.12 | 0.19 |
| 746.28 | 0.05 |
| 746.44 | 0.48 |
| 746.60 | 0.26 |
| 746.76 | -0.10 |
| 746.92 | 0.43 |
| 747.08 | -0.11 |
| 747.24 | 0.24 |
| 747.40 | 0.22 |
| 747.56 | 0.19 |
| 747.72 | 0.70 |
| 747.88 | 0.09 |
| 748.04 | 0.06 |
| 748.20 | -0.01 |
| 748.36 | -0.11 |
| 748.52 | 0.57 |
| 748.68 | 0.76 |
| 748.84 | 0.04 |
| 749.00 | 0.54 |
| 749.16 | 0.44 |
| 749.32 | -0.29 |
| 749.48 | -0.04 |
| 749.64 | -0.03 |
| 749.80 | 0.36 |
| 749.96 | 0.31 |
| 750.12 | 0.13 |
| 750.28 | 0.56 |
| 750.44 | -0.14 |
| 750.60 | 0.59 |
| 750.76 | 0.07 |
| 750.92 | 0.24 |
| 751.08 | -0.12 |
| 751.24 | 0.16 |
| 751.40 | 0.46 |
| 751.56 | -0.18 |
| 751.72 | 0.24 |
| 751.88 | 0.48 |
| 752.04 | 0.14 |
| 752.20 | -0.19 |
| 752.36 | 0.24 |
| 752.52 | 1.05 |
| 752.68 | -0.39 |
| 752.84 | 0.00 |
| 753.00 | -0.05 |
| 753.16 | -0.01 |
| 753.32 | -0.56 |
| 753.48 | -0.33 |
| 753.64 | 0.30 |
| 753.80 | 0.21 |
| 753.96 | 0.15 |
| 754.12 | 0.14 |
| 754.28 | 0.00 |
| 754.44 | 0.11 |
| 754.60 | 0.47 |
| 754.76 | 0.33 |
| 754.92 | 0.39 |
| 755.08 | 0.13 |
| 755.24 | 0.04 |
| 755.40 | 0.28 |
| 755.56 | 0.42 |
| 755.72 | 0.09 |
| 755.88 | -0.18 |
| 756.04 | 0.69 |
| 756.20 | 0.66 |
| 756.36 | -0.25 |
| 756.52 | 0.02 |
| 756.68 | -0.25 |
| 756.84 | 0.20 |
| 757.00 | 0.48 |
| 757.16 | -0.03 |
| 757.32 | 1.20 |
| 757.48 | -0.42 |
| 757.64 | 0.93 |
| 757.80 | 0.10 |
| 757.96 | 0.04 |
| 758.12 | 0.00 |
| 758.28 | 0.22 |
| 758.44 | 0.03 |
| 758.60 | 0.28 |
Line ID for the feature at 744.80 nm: [O II] 3727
